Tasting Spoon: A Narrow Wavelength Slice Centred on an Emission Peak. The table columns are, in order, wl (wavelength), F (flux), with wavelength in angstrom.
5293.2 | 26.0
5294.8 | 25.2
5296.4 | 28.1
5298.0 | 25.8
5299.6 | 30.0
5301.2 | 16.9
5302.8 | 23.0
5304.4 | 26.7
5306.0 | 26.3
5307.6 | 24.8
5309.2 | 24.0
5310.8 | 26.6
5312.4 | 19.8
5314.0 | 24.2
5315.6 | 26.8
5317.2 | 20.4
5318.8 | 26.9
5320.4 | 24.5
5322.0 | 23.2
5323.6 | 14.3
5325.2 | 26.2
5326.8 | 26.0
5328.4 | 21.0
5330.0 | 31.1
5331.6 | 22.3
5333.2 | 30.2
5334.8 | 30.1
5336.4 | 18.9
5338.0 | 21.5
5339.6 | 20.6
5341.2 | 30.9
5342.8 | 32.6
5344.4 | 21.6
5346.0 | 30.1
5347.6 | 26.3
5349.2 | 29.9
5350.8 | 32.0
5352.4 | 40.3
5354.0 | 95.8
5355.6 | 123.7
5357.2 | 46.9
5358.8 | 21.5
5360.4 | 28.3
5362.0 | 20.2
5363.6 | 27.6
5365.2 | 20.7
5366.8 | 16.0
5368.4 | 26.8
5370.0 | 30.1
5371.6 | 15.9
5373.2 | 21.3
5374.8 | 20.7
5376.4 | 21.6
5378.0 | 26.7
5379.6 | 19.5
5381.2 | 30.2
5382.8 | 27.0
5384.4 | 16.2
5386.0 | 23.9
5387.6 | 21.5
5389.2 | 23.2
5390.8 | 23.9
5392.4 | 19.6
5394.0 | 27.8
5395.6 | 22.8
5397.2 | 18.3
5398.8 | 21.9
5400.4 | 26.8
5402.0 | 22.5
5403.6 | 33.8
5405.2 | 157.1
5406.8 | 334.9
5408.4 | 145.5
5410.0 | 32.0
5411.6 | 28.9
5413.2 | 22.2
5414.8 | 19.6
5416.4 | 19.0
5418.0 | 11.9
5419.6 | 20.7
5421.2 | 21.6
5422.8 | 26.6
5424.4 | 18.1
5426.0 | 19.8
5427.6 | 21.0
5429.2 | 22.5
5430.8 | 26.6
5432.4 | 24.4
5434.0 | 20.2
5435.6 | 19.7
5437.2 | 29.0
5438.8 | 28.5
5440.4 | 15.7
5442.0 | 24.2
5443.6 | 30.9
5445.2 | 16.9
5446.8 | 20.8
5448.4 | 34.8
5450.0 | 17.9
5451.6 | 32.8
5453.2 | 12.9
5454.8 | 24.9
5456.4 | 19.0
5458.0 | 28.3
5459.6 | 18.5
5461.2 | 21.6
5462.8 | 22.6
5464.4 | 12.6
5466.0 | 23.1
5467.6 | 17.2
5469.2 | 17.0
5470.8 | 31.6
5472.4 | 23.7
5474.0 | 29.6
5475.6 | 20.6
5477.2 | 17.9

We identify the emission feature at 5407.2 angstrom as [O III] 5007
